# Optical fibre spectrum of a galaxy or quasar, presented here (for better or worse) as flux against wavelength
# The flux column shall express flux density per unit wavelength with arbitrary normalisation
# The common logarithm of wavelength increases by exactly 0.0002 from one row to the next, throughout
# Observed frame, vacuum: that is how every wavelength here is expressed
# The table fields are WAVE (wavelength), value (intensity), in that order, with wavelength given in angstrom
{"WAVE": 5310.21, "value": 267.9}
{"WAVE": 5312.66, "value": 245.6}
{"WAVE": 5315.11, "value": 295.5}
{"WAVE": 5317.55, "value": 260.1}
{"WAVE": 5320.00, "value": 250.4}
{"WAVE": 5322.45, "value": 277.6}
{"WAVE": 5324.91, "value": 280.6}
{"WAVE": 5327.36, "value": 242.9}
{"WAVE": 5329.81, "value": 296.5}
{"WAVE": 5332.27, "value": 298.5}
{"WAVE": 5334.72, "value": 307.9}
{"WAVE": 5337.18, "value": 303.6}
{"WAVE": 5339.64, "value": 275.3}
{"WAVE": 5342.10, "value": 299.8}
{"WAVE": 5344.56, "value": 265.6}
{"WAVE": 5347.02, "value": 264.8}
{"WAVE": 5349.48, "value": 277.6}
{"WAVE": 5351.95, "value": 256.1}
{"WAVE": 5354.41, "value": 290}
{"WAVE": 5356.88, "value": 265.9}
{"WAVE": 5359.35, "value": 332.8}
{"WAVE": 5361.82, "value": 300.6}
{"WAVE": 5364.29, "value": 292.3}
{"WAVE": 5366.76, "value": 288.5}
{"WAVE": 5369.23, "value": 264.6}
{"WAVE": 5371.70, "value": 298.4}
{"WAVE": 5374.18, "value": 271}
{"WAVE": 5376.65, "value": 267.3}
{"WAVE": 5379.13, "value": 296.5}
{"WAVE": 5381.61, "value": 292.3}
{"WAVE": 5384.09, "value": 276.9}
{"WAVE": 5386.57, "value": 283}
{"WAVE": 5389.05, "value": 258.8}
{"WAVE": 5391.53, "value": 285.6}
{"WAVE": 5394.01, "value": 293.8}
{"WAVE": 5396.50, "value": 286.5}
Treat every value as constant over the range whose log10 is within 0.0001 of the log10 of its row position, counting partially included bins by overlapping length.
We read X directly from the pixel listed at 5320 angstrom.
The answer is 250.4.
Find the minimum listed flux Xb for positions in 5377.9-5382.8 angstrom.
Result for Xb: 292.3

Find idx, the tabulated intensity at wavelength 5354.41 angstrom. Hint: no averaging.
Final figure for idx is 290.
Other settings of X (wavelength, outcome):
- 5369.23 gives 264.6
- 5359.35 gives 332.8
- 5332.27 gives 298.5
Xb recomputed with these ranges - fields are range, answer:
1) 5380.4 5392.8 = 258.8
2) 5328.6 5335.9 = 296.5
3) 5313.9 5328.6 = 242.9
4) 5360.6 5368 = 288.5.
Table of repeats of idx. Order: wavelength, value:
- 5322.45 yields 277.6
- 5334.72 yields 307.9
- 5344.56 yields 265.6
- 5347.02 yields 264.8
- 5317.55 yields 260.1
